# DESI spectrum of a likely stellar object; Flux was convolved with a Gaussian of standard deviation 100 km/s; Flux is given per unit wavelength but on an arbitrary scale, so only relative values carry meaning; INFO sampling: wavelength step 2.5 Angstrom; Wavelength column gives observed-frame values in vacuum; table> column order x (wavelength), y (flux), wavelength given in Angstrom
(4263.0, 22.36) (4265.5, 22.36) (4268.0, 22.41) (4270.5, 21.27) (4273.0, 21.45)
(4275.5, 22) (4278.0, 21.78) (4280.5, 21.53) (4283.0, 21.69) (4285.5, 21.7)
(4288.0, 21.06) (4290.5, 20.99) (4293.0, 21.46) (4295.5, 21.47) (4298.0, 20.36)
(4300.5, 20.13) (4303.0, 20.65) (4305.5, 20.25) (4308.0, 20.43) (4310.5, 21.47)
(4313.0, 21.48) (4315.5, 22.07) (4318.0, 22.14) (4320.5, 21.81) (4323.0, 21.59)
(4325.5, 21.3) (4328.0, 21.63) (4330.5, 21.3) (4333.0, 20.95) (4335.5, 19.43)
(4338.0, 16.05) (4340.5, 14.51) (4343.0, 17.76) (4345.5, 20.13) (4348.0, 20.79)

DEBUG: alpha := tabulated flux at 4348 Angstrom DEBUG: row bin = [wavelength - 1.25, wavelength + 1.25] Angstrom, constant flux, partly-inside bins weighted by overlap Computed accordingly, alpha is 20.79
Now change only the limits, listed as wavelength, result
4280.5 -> 21.53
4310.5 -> 21.47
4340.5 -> 14.51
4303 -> 20.65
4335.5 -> 19.43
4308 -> 20.43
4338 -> 16.05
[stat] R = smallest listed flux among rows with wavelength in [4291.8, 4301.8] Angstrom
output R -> 20.13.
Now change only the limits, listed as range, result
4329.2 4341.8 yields 14.51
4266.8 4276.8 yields 21.27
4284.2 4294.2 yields 20.99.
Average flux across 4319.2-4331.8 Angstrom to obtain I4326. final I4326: 21.5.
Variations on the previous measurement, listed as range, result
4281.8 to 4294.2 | 21.4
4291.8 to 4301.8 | 20.9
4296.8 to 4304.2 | 20.4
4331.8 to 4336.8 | 20.1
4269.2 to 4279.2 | 21.6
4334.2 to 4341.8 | 16.7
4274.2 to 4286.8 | 21.7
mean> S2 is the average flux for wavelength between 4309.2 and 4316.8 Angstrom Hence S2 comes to 21.7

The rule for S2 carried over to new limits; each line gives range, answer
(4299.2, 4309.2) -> 20.4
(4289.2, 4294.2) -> 21.2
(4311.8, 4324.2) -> 21.8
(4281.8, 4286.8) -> 21.7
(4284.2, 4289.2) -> 21.4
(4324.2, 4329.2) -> 21.5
